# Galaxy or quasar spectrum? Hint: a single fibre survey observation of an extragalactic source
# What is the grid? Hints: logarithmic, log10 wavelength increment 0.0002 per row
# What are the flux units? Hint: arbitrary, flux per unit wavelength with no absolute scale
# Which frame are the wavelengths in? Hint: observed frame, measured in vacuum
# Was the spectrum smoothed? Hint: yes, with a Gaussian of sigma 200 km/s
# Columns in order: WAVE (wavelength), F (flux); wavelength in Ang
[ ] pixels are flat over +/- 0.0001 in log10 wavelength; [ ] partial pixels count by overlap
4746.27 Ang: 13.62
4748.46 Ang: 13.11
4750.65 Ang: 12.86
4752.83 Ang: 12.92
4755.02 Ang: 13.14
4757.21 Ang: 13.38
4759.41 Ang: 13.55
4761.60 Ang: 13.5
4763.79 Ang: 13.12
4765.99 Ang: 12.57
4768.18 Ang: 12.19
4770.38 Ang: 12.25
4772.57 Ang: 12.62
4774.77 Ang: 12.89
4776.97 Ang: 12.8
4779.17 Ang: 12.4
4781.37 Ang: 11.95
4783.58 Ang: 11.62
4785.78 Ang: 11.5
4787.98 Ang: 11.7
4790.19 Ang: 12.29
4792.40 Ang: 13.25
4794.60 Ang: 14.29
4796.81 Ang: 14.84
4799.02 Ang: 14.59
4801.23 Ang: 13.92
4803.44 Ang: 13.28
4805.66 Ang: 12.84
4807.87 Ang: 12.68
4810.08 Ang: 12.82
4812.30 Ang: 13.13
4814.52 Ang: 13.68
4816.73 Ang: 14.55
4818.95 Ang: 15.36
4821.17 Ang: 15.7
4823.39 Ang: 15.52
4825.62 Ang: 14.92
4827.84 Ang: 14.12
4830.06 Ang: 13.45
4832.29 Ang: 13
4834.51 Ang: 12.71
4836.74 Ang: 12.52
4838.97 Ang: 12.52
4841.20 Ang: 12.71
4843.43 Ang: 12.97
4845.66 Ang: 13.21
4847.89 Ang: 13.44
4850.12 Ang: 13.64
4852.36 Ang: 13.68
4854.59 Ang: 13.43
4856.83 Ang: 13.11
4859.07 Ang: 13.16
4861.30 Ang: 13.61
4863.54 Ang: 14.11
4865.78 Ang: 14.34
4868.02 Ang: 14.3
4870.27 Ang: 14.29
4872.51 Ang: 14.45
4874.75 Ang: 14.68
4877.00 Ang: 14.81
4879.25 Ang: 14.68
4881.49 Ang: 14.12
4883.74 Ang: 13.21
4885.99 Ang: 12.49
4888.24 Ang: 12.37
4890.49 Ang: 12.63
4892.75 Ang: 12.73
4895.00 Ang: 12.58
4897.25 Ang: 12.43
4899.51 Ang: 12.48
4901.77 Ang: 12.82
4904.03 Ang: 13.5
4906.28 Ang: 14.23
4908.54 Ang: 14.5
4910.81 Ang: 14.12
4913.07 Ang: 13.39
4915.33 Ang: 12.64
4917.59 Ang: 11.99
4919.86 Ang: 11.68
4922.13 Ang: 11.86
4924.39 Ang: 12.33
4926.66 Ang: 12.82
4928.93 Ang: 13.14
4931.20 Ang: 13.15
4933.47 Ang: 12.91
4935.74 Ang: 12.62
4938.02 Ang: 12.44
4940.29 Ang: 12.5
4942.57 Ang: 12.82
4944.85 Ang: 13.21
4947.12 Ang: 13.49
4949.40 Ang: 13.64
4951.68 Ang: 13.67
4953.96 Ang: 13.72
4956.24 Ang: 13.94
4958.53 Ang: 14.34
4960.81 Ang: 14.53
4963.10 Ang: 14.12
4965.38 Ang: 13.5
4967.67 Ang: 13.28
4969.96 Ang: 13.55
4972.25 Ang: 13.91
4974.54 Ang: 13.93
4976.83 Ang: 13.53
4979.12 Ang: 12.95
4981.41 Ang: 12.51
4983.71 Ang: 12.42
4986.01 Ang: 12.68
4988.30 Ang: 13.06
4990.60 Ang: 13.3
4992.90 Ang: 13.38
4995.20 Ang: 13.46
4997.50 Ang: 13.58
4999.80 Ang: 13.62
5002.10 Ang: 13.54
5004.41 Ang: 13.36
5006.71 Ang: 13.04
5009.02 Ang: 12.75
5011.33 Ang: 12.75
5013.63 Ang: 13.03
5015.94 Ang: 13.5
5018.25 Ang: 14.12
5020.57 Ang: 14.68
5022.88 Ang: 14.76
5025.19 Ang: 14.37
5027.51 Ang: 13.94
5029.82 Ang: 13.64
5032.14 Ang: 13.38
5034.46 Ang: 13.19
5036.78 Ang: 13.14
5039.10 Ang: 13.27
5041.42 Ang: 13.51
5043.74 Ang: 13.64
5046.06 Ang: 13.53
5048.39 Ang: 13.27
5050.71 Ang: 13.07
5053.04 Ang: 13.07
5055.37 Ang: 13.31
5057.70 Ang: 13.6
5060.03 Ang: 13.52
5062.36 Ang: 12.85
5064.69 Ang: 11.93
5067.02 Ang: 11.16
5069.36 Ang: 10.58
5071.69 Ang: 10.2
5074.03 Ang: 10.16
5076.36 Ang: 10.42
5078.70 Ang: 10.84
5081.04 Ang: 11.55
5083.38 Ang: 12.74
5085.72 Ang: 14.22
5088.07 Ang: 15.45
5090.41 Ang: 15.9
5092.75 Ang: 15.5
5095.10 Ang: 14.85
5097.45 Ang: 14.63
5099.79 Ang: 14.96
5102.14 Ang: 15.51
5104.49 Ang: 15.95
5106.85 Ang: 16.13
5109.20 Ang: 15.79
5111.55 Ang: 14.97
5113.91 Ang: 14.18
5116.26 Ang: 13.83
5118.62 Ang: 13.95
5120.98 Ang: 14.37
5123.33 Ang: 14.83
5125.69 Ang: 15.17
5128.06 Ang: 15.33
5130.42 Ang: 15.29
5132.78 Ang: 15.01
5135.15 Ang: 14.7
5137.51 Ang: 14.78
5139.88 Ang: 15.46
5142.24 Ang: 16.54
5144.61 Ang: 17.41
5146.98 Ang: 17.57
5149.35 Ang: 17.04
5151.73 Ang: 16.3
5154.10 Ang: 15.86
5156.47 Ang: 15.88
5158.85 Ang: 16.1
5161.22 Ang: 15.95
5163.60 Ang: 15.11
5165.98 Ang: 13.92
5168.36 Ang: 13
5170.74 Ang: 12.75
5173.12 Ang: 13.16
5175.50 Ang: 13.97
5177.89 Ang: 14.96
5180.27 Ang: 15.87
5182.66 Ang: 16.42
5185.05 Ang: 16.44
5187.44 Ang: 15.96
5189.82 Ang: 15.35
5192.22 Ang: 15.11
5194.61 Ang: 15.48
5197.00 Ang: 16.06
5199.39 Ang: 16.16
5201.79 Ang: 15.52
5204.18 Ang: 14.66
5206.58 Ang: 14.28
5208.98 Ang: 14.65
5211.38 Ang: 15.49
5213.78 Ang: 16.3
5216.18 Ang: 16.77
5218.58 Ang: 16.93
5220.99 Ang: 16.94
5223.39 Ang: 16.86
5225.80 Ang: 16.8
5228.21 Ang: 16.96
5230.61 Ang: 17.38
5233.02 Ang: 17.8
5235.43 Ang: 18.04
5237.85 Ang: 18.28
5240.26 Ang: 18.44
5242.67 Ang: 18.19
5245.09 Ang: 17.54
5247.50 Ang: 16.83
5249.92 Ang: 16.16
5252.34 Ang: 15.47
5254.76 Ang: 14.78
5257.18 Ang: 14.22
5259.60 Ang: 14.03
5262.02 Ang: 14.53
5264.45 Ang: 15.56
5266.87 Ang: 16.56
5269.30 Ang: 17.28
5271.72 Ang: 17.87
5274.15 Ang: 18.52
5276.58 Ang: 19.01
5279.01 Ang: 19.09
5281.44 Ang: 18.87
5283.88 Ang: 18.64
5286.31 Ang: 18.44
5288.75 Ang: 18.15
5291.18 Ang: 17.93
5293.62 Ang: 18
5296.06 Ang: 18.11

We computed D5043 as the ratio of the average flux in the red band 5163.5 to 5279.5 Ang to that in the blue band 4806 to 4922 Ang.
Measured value 1.19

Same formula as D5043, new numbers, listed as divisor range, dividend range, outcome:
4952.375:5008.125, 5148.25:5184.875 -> 1.12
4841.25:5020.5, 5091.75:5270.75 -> 1.18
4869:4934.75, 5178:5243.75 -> 1.24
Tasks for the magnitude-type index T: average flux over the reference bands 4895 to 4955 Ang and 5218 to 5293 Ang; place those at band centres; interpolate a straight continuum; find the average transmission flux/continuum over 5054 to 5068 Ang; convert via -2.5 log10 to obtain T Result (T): 0.15 mag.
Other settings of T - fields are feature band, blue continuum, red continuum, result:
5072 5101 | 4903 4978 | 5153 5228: 0.10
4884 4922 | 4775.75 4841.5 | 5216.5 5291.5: 0.10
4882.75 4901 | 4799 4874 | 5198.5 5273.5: 0.12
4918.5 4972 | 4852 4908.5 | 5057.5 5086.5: -0.02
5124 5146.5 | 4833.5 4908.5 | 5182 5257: 0.01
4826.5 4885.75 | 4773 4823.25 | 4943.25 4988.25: -0.02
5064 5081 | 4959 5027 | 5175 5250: 0.32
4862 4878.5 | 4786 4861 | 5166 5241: -0.05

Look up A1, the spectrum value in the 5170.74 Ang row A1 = 12.75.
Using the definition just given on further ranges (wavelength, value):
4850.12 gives 13.64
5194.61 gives 15.48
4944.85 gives 13.21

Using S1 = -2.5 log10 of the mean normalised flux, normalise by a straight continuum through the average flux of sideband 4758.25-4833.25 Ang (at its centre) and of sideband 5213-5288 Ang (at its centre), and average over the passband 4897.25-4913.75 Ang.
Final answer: 0.057 mag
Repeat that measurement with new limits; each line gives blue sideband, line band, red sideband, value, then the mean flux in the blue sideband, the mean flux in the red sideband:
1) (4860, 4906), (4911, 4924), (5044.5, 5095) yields 0.08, 13.5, 12.8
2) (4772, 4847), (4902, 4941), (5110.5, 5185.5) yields 0.08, 13.3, 15.2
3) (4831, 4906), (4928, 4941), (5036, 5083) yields 0.02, 13.4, 12.3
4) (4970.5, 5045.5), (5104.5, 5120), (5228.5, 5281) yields 0.00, 13.4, 17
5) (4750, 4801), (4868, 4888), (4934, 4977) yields -0.06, 12.9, 13.5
